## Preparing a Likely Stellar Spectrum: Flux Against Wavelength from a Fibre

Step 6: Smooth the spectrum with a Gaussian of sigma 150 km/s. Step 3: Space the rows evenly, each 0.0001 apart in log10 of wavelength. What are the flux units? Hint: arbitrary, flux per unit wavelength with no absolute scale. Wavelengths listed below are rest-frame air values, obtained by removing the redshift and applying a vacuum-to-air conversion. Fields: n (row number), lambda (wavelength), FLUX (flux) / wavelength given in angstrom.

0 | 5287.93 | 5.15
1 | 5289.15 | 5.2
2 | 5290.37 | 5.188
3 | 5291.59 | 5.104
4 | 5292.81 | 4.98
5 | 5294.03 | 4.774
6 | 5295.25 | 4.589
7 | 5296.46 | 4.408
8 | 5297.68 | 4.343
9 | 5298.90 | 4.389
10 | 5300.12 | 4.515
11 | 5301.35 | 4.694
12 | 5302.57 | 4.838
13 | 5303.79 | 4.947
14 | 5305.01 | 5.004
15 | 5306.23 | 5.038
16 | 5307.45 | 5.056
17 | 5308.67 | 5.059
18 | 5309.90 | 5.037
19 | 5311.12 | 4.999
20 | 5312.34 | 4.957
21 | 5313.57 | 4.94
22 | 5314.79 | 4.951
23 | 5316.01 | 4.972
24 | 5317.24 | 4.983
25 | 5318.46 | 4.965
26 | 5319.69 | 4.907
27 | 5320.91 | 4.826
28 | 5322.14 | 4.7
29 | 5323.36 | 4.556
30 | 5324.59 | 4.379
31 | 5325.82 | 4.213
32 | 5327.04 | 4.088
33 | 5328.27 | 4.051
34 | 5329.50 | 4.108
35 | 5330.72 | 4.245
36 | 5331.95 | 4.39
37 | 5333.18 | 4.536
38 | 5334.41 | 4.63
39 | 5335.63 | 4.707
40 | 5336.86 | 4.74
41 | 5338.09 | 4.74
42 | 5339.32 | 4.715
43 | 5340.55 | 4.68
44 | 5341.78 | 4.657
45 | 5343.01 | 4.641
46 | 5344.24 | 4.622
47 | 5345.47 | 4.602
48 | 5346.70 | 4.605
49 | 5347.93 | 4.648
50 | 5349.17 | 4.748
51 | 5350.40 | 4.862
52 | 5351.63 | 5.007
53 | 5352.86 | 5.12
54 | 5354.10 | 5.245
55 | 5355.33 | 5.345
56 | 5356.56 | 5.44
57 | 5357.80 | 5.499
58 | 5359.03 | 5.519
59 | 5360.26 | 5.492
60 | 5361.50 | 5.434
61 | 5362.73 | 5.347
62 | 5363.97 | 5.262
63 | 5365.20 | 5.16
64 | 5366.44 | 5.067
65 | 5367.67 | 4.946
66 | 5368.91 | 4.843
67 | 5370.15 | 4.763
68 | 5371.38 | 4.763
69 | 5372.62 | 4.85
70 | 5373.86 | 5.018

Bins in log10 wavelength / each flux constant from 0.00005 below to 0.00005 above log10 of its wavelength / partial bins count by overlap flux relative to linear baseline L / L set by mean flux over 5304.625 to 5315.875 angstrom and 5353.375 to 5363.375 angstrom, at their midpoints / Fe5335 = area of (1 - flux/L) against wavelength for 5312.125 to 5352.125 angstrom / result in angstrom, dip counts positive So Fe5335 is 4.2 angstrom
